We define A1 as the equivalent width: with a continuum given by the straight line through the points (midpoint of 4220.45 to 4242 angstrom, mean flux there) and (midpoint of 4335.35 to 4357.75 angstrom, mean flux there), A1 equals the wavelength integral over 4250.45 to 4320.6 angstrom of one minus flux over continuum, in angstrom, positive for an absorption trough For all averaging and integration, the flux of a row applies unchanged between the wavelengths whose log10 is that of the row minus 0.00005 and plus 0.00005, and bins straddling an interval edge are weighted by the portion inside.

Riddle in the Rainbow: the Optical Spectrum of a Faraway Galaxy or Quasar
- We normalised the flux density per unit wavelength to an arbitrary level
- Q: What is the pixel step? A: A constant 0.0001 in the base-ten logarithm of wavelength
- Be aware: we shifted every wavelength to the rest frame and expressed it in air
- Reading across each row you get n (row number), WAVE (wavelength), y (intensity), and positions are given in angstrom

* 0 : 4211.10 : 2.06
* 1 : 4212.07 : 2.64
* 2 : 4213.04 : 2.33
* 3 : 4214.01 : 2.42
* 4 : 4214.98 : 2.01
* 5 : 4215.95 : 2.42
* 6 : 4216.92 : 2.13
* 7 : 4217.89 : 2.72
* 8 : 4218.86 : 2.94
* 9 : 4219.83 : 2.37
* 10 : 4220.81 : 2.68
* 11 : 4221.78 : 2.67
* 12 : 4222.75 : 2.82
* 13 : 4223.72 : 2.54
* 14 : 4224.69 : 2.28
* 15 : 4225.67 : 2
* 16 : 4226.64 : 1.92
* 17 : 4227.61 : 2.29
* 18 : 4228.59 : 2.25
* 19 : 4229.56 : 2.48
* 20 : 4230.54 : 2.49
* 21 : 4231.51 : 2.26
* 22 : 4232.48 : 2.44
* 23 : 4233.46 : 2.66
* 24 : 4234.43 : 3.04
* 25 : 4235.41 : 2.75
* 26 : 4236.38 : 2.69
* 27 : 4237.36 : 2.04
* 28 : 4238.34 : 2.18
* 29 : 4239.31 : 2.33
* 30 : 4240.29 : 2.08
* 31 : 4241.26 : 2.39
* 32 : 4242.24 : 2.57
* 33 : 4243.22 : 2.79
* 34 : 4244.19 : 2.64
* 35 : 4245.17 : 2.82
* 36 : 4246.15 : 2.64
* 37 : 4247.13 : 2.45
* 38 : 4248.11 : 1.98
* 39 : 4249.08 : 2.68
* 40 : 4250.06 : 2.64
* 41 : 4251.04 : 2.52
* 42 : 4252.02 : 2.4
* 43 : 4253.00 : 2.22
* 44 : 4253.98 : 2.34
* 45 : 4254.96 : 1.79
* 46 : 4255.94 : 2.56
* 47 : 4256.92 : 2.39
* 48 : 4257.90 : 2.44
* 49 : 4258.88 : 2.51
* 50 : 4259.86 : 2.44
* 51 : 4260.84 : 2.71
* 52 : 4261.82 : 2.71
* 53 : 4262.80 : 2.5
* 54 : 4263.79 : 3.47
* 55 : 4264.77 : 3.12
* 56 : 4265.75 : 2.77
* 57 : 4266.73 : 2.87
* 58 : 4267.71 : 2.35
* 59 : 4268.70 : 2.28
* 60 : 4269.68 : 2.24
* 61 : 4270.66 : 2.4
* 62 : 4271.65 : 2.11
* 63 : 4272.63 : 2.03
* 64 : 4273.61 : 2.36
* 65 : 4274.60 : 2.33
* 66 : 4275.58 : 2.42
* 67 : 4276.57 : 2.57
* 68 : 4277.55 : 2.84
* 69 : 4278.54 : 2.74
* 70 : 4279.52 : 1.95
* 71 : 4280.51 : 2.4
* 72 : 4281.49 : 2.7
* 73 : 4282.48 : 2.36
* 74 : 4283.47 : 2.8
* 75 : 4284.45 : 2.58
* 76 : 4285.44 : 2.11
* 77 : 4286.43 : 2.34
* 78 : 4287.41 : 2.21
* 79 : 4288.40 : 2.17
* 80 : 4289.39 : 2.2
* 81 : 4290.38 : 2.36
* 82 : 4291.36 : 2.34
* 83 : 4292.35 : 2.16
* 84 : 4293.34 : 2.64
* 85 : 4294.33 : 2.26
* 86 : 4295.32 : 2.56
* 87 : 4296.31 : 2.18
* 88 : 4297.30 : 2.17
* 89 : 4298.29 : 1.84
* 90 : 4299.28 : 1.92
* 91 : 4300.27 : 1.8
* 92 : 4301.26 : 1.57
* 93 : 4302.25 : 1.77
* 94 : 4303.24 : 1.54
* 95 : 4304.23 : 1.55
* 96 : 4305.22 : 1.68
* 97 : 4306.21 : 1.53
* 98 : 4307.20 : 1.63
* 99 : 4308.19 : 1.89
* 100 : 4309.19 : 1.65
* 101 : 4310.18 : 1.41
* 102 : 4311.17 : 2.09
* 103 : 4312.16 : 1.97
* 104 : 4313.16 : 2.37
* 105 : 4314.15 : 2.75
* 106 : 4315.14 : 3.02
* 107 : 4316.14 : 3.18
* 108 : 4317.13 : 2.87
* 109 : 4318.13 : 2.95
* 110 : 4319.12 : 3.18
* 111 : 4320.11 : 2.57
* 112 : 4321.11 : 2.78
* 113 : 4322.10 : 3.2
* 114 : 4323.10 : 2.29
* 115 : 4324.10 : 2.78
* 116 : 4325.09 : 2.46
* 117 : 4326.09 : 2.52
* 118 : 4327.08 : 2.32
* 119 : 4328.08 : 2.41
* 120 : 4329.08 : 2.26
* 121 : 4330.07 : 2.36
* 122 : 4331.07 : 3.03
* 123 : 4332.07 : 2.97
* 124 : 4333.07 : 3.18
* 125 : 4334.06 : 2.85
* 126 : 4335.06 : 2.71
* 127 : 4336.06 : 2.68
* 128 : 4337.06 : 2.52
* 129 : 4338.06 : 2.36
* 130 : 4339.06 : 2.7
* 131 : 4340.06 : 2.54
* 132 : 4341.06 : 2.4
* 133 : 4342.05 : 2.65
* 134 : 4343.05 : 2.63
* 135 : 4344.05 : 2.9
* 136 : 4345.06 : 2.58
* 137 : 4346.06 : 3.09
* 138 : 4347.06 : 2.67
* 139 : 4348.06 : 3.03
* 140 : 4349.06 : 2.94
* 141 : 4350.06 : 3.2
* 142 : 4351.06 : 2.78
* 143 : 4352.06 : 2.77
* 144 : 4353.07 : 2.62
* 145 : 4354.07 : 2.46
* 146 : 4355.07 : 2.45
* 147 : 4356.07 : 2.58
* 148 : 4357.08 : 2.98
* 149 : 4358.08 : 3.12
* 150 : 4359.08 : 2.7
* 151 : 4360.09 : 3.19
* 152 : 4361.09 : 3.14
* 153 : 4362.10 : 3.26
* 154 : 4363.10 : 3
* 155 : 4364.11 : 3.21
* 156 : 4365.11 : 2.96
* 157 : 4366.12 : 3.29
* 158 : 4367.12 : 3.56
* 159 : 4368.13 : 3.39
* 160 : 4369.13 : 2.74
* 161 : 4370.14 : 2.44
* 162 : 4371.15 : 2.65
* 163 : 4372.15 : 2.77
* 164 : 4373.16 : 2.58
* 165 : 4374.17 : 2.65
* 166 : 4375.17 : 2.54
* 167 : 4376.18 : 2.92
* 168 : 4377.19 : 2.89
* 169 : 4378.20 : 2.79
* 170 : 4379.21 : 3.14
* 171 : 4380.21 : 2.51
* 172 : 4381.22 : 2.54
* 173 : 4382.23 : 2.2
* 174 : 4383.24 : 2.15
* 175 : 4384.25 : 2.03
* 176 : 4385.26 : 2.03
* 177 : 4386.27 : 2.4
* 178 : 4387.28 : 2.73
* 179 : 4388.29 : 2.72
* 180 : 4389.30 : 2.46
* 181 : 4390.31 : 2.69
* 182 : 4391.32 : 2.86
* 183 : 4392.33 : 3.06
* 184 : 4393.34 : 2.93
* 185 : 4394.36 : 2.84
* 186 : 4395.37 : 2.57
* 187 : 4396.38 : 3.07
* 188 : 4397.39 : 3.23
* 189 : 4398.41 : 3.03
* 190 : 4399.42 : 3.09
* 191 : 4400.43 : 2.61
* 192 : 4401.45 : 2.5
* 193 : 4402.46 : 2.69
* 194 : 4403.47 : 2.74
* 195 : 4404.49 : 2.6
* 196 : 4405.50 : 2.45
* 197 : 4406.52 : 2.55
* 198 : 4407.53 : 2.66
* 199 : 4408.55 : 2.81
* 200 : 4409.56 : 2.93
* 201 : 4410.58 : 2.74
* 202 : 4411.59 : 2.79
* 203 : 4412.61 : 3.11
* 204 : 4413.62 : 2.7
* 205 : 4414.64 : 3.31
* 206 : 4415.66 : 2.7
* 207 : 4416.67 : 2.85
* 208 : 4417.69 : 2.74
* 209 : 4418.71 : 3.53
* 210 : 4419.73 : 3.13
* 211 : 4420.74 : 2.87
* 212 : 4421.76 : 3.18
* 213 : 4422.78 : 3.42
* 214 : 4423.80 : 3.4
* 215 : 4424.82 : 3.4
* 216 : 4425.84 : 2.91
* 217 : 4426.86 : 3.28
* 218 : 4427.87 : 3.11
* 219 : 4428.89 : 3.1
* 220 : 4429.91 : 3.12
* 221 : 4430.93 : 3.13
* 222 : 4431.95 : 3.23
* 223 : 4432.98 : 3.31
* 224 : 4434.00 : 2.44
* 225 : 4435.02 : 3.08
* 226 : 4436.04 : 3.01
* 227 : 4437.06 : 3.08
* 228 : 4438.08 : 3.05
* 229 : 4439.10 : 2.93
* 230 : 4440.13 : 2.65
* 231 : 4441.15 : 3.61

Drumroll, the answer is 6.1 angstrom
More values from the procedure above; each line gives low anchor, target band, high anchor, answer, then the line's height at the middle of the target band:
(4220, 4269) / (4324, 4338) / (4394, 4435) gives 0.5 angstrom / 2.73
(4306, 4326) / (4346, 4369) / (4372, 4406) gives -3.5 angstrom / 2.58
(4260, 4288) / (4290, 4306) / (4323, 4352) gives 3.5 angstrom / 2.58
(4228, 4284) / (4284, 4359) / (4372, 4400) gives 4.1 angstrom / 2.59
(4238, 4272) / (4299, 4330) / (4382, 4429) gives 4.4 angstrom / 2.63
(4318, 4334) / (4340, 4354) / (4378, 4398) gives -0.4 angstrom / 2.68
